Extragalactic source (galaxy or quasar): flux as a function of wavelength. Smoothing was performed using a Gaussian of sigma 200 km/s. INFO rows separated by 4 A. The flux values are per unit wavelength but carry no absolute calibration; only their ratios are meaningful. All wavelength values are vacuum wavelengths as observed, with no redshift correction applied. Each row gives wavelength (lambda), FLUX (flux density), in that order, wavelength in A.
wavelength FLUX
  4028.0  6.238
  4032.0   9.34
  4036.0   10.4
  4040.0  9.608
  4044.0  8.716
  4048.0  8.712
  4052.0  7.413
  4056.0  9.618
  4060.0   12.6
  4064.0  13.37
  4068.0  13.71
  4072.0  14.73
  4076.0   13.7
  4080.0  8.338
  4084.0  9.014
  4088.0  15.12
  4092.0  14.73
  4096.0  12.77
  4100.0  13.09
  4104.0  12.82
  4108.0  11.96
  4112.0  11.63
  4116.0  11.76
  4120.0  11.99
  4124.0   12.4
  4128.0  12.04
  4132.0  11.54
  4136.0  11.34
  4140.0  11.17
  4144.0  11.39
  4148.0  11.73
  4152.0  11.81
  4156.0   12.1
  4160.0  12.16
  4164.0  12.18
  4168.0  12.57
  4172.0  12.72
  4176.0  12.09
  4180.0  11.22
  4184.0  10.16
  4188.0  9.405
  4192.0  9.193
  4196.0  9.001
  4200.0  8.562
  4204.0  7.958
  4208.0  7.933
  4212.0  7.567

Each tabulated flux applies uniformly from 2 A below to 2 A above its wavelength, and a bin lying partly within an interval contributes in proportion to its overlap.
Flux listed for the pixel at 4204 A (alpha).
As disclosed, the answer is 7.958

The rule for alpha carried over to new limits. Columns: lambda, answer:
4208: 7.933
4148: 11.73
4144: 11.39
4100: 13.09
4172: 12.72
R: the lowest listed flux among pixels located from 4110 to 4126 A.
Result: 11.63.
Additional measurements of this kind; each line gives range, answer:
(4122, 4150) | 11.17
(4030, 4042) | 9.34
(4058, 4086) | 8.338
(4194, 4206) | 7.958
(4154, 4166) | 12.1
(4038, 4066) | 7.413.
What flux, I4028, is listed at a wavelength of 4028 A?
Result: 6.238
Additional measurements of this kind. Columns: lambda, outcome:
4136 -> 11.34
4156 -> 12.1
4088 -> 15.12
